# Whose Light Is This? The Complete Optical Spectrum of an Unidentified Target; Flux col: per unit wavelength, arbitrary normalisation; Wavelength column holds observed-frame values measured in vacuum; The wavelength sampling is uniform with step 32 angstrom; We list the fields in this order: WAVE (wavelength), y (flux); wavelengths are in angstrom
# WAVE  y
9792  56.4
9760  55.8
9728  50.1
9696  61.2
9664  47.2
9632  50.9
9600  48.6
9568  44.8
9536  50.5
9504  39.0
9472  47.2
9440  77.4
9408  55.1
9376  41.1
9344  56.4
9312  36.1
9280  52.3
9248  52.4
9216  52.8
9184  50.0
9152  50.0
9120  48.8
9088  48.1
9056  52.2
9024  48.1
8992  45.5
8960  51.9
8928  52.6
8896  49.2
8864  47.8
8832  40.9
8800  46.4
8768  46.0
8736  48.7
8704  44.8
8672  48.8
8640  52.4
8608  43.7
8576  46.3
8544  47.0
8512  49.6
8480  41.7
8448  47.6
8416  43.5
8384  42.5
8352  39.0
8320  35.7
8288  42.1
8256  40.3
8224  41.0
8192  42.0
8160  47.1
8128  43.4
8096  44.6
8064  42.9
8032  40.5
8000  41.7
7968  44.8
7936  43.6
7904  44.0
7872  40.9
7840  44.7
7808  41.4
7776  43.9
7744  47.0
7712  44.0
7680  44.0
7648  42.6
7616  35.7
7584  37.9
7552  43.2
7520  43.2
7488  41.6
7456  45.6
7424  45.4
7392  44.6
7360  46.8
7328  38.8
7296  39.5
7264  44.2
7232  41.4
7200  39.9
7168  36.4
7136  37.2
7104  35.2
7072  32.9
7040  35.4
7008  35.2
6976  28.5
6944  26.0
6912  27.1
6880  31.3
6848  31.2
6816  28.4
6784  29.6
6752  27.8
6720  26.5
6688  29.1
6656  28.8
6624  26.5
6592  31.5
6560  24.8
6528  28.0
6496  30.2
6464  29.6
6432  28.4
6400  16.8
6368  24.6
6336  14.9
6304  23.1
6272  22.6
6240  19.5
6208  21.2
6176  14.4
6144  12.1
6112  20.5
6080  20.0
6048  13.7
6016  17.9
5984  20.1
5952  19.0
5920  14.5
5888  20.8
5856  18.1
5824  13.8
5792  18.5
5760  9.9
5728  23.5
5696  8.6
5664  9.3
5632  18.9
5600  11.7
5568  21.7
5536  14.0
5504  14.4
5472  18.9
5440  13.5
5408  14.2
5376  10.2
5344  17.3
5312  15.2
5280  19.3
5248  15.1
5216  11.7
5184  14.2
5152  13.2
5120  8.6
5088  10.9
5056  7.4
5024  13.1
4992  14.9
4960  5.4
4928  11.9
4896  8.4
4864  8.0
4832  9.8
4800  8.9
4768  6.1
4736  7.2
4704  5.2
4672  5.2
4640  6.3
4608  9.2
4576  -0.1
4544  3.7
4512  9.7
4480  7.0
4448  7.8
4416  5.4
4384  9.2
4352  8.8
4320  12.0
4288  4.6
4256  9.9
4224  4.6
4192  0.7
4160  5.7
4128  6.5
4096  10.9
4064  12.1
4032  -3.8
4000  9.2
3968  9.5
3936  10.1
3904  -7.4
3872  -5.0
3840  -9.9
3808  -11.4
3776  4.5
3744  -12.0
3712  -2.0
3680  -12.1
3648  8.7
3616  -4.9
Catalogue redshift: 0.61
